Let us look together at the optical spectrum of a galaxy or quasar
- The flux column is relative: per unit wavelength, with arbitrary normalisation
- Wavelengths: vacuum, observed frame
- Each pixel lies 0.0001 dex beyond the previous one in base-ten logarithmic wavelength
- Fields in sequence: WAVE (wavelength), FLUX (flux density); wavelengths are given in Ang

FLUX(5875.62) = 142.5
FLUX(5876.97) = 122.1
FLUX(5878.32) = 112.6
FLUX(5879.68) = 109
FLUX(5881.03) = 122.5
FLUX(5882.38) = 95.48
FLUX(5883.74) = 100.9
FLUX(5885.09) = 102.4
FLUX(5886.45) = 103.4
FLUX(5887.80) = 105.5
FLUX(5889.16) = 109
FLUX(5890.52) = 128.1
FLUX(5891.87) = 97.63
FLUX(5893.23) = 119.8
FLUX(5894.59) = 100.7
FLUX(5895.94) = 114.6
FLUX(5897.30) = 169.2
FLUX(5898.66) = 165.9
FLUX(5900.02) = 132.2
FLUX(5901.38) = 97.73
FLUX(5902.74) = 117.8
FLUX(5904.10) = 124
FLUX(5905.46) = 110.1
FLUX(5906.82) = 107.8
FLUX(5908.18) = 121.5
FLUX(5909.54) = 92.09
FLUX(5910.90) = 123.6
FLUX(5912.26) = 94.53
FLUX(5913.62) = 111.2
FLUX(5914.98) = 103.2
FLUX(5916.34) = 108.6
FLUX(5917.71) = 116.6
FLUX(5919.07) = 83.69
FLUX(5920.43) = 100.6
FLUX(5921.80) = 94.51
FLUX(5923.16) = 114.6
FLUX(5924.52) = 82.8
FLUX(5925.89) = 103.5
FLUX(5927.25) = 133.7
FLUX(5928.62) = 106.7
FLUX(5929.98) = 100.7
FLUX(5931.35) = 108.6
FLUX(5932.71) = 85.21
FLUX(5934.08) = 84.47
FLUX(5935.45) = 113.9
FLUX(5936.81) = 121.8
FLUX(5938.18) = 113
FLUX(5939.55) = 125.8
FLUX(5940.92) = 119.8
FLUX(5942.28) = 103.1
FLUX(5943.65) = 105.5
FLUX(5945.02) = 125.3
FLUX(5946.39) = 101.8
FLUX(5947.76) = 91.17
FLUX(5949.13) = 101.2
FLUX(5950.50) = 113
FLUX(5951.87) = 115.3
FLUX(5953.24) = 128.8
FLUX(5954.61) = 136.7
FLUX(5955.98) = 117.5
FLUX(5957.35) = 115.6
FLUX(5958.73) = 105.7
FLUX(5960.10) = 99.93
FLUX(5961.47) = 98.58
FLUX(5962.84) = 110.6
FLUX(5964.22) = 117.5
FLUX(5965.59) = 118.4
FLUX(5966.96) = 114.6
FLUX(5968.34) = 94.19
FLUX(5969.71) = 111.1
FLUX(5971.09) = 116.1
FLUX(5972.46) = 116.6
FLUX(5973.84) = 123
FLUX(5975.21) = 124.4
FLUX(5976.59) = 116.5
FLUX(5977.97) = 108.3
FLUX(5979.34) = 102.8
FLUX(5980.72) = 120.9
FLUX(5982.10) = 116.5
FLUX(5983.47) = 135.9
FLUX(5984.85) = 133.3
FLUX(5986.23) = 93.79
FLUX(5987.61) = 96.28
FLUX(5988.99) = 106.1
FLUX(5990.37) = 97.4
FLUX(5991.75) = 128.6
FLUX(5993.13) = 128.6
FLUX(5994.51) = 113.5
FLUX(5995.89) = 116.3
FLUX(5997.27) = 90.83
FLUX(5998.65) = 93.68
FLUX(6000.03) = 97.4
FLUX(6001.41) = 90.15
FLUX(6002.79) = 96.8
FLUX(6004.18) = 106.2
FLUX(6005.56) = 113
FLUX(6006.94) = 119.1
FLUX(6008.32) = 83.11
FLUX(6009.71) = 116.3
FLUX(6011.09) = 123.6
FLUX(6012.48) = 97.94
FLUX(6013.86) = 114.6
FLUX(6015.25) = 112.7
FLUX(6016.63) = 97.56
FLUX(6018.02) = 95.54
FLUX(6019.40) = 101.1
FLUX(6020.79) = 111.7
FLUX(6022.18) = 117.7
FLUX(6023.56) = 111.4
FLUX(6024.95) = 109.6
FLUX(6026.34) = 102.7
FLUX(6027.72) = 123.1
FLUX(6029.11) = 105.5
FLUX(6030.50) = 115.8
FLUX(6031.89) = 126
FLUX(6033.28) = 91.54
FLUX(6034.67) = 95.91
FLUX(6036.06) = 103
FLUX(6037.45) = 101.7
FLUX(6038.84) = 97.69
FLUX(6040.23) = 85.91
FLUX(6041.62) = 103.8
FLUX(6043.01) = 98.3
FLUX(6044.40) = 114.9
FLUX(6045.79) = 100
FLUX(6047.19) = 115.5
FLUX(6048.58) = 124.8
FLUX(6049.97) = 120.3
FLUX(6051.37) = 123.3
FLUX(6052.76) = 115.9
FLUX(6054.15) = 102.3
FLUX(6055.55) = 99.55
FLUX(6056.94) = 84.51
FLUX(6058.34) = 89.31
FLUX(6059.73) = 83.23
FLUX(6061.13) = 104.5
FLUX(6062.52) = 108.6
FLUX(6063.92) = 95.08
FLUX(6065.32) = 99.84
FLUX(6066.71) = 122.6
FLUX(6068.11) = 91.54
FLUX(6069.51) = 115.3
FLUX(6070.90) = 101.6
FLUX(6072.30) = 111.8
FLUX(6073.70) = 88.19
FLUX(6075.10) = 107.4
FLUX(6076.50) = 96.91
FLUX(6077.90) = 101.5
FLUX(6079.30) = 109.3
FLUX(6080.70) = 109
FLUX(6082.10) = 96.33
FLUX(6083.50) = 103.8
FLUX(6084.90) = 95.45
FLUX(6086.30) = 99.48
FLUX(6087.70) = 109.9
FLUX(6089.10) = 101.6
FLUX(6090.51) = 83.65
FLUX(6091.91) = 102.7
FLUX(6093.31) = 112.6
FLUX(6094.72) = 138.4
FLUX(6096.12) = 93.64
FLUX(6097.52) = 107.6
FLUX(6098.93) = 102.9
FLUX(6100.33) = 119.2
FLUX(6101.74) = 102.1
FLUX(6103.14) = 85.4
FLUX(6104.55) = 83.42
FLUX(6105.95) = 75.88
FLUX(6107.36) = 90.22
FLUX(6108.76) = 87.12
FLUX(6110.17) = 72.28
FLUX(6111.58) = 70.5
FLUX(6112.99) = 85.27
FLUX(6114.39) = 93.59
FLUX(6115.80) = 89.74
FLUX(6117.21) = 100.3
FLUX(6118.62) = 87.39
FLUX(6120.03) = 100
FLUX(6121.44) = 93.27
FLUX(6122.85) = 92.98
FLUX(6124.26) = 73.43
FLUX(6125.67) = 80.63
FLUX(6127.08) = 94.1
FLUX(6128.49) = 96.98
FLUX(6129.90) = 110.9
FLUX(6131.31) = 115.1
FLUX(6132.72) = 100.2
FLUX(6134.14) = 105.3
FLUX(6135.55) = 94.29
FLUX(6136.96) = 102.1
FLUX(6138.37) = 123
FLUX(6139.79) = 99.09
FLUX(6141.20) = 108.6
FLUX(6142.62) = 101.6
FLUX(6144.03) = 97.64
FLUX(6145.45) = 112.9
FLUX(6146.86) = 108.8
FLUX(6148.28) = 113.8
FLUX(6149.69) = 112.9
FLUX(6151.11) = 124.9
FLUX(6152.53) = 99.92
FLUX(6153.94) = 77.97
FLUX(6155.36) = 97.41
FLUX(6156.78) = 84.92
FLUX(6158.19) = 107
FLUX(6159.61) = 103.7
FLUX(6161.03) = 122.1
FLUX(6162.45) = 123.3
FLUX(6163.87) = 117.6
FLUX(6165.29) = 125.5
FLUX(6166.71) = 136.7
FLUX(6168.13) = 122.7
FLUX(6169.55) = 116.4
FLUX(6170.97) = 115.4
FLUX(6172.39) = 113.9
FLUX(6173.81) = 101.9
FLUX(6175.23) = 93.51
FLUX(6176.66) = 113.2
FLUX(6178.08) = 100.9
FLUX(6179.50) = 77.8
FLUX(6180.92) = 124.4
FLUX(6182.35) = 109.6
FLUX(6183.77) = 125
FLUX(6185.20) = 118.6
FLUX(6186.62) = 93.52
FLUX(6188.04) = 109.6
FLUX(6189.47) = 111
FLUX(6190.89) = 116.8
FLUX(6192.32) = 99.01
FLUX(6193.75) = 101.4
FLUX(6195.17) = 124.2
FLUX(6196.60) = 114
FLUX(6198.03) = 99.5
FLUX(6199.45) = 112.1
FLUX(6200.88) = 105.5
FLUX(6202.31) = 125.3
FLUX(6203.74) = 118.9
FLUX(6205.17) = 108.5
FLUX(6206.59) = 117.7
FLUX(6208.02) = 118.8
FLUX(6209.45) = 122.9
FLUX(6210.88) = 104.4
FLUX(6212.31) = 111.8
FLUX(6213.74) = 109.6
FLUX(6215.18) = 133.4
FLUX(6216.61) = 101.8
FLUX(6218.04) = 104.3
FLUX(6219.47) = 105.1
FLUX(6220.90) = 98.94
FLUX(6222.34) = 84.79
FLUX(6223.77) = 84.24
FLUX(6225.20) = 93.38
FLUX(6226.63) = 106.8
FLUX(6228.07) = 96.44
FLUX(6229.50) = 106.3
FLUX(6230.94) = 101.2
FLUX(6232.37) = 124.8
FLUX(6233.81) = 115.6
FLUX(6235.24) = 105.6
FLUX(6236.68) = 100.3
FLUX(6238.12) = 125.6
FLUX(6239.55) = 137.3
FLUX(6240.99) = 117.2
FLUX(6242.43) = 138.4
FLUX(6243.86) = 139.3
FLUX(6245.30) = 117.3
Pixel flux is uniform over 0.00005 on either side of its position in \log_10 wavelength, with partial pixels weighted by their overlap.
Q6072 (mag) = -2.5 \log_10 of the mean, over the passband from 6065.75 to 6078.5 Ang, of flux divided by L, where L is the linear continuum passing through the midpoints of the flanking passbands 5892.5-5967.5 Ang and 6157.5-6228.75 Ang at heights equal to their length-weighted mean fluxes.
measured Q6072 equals 0.07 mag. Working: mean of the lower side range 112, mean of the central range 104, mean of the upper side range 110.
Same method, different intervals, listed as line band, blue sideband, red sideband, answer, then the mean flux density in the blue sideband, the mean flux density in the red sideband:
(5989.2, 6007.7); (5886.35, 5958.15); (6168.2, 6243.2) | 0.04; 112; 110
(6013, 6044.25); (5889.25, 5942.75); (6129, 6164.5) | 0.03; 112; 107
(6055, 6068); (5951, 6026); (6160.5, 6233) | 0.13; 111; 110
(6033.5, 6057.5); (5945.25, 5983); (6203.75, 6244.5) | 0.07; 113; 111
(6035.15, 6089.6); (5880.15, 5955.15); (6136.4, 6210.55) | 0.07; 111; 110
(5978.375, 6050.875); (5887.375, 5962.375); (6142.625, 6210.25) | 0.03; 111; 111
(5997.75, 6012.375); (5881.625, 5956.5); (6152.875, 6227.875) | 0.07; 111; 109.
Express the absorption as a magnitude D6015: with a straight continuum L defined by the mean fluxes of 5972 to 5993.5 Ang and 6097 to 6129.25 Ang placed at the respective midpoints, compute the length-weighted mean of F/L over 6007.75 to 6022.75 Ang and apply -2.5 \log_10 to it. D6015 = 0.026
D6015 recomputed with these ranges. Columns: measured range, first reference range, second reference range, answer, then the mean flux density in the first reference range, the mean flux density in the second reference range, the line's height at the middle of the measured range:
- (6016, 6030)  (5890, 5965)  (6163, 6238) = 0.032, 112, 110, 111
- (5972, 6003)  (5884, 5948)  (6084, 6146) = -0.050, 111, 97.5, 106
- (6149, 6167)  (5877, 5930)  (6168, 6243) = 0.006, 112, 110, 110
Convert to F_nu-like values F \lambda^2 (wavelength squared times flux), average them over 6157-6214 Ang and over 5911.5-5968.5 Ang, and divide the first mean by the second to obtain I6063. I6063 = 1.12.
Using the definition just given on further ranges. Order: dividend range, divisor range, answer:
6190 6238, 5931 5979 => 1.06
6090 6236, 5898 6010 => 1.02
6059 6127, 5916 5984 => 0.92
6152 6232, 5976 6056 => 1.06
